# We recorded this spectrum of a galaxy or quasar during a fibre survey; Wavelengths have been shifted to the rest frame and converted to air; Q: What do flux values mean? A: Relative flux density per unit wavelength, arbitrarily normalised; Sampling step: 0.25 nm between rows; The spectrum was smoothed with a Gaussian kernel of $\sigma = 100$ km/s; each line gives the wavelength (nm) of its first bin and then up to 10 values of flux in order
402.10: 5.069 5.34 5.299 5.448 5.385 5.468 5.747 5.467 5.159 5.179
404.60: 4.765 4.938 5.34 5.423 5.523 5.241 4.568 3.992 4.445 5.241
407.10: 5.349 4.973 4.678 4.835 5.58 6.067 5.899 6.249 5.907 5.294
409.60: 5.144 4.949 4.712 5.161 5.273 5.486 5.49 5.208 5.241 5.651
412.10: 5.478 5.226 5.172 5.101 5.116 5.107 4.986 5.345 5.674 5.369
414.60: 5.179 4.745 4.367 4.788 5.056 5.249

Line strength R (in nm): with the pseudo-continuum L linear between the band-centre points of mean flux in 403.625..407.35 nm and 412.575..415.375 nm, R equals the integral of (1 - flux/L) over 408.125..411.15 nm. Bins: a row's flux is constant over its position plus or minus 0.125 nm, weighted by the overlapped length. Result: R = -0.24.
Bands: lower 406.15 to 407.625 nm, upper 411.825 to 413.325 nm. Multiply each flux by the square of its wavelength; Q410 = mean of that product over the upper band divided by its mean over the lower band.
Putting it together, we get 1.13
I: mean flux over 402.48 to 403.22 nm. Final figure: 5.38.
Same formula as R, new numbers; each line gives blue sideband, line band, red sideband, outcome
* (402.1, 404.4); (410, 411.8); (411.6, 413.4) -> 0.01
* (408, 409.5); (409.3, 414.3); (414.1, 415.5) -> 0.13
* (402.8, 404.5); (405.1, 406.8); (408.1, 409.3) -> 0.22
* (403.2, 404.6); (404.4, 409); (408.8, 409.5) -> 0.32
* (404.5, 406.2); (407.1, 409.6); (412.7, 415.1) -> -0.17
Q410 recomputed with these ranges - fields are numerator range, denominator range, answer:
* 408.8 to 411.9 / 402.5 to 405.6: 1.04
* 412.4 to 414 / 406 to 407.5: 1.12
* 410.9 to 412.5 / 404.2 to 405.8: 1.07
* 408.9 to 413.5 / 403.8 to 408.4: 1.07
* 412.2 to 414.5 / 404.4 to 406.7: 1.10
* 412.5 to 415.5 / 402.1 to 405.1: 1.01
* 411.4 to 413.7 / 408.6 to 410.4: 0.99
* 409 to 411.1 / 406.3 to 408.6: 1.04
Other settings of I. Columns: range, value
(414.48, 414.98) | 4.95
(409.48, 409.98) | 5.04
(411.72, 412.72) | 5.38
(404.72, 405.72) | 5.3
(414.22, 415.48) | 4.89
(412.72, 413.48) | 5.11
